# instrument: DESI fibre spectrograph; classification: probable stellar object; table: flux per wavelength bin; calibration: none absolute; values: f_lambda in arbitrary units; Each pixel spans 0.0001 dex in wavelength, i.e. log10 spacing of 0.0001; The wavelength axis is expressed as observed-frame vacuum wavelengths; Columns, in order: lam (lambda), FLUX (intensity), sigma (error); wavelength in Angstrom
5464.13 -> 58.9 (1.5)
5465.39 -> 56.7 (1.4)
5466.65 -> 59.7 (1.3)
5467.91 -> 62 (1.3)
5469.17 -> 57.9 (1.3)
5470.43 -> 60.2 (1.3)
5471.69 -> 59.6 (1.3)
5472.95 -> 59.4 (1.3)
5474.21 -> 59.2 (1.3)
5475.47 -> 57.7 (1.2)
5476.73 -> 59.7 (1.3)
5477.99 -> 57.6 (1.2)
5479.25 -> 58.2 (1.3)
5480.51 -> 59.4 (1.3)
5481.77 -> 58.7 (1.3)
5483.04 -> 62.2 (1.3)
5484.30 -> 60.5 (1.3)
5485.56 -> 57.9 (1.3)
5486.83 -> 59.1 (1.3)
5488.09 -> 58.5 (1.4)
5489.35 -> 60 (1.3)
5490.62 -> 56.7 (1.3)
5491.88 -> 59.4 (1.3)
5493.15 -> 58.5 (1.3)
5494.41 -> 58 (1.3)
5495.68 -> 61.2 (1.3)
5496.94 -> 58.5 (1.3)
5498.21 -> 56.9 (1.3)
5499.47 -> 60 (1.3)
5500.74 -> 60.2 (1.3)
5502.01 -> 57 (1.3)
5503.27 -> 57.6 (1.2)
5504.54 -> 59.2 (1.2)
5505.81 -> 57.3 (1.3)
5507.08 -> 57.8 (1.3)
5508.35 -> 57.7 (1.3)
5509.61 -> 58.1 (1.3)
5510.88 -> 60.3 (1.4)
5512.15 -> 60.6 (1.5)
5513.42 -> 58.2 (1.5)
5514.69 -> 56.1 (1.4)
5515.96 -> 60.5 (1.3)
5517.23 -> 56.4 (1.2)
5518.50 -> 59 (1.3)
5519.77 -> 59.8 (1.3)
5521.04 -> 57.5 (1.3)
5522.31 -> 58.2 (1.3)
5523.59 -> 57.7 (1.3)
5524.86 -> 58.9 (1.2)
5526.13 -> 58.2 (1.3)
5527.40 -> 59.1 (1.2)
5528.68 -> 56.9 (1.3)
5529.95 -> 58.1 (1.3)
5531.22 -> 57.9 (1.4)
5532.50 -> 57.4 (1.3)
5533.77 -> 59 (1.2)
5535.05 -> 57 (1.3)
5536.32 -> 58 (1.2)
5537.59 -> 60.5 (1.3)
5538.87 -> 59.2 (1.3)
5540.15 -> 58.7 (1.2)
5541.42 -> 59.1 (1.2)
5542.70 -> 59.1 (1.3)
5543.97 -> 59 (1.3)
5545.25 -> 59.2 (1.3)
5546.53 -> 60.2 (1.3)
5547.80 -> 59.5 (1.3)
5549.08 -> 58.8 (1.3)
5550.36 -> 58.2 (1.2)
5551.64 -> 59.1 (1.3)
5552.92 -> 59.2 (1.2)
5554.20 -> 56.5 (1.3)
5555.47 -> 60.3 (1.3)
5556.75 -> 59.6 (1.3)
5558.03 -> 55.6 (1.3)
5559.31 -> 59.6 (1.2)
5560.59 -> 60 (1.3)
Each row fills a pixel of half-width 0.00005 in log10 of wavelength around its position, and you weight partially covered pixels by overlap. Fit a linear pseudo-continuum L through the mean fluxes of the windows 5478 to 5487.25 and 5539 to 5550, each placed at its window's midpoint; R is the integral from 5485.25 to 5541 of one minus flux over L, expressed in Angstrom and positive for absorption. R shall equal 0.7 Angstrom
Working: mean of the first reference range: 59.3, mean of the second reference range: 59.2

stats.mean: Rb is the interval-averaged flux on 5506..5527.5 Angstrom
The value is 58.4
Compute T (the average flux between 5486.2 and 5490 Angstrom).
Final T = 59.2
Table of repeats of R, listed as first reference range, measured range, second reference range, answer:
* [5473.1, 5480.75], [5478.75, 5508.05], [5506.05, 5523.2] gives -0.1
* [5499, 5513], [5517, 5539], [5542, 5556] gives 0.2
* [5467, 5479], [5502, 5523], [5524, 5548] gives 0.2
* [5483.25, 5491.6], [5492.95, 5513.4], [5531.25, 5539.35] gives 0.1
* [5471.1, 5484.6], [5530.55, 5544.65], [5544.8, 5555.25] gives 0.1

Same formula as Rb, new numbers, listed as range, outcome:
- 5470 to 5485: 59.4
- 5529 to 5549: 58.8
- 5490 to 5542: 58.5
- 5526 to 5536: 57.9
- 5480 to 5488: 59.5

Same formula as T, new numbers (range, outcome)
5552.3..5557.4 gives 59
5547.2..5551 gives 58.7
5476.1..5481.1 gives 58.8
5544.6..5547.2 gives 59.7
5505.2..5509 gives 57.7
